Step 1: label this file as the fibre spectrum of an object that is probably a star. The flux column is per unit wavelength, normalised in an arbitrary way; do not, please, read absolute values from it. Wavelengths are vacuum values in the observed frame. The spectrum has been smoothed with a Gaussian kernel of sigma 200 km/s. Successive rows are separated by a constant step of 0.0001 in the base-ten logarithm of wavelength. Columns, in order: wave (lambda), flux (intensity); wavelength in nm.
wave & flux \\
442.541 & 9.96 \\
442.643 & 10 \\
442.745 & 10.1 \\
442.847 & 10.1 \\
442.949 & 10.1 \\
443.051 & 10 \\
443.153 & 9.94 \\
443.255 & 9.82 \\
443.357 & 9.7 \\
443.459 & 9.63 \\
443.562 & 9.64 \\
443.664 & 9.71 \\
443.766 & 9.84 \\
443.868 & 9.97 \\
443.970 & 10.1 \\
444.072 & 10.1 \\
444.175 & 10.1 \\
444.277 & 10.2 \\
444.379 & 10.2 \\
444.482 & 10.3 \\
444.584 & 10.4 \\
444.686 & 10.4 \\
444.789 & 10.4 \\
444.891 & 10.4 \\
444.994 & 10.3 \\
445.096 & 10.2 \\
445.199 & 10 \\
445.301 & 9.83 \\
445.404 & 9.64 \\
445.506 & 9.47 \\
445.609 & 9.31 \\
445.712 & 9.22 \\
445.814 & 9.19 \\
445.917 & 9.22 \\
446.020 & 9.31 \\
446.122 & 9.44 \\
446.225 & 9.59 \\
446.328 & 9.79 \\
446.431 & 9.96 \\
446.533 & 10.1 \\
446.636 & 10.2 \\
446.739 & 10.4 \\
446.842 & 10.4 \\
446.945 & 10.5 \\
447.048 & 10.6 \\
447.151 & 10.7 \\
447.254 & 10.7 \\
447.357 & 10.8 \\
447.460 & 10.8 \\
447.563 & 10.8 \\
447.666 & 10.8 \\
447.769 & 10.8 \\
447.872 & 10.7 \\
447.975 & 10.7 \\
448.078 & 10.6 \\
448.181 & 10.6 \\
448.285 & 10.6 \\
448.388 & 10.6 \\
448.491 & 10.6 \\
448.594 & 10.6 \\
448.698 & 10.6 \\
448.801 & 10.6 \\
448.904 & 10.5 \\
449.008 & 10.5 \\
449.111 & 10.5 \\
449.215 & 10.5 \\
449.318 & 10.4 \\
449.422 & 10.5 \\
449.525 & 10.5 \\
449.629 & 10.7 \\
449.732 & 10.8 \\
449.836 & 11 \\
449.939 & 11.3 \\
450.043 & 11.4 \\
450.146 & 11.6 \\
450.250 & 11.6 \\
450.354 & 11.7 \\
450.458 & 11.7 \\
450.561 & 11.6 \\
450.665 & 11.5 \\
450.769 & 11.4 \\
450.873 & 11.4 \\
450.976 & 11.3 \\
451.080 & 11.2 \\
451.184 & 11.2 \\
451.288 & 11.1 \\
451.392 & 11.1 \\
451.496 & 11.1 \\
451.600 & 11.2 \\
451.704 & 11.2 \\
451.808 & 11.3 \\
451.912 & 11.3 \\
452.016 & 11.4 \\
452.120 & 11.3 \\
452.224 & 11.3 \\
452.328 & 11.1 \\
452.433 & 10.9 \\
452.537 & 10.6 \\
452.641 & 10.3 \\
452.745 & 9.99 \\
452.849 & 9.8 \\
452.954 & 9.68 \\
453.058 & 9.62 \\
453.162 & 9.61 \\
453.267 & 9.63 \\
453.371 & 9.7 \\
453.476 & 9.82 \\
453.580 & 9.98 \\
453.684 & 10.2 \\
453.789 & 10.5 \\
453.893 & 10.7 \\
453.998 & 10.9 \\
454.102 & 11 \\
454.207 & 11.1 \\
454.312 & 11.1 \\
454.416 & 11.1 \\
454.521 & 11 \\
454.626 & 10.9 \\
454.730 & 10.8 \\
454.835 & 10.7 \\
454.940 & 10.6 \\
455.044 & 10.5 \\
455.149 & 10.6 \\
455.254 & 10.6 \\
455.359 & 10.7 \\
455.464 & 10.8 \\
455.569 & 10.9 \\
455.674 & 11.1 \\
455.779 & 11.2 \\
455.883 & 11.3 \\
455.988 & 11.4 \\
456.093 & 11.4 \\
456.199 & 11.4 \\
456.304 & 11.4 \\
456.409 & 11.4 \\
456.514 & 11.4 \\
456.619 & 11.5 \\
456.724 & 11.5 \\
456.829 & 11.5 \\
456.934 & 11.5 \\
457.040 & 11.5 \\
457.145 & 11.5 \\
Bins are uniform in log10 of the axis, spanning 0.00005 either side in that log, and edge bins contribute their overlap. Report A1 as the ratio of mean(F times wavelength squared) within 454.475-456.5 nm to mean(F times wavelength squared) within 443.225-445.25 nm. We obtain 1.1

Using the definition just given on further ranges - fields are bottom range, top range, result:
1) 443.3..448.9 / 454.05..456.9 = 1.13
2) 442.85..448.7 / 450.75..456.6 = 1.10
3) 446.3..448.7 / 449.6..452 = 1.09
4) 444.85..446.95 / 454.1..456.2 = 1.16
